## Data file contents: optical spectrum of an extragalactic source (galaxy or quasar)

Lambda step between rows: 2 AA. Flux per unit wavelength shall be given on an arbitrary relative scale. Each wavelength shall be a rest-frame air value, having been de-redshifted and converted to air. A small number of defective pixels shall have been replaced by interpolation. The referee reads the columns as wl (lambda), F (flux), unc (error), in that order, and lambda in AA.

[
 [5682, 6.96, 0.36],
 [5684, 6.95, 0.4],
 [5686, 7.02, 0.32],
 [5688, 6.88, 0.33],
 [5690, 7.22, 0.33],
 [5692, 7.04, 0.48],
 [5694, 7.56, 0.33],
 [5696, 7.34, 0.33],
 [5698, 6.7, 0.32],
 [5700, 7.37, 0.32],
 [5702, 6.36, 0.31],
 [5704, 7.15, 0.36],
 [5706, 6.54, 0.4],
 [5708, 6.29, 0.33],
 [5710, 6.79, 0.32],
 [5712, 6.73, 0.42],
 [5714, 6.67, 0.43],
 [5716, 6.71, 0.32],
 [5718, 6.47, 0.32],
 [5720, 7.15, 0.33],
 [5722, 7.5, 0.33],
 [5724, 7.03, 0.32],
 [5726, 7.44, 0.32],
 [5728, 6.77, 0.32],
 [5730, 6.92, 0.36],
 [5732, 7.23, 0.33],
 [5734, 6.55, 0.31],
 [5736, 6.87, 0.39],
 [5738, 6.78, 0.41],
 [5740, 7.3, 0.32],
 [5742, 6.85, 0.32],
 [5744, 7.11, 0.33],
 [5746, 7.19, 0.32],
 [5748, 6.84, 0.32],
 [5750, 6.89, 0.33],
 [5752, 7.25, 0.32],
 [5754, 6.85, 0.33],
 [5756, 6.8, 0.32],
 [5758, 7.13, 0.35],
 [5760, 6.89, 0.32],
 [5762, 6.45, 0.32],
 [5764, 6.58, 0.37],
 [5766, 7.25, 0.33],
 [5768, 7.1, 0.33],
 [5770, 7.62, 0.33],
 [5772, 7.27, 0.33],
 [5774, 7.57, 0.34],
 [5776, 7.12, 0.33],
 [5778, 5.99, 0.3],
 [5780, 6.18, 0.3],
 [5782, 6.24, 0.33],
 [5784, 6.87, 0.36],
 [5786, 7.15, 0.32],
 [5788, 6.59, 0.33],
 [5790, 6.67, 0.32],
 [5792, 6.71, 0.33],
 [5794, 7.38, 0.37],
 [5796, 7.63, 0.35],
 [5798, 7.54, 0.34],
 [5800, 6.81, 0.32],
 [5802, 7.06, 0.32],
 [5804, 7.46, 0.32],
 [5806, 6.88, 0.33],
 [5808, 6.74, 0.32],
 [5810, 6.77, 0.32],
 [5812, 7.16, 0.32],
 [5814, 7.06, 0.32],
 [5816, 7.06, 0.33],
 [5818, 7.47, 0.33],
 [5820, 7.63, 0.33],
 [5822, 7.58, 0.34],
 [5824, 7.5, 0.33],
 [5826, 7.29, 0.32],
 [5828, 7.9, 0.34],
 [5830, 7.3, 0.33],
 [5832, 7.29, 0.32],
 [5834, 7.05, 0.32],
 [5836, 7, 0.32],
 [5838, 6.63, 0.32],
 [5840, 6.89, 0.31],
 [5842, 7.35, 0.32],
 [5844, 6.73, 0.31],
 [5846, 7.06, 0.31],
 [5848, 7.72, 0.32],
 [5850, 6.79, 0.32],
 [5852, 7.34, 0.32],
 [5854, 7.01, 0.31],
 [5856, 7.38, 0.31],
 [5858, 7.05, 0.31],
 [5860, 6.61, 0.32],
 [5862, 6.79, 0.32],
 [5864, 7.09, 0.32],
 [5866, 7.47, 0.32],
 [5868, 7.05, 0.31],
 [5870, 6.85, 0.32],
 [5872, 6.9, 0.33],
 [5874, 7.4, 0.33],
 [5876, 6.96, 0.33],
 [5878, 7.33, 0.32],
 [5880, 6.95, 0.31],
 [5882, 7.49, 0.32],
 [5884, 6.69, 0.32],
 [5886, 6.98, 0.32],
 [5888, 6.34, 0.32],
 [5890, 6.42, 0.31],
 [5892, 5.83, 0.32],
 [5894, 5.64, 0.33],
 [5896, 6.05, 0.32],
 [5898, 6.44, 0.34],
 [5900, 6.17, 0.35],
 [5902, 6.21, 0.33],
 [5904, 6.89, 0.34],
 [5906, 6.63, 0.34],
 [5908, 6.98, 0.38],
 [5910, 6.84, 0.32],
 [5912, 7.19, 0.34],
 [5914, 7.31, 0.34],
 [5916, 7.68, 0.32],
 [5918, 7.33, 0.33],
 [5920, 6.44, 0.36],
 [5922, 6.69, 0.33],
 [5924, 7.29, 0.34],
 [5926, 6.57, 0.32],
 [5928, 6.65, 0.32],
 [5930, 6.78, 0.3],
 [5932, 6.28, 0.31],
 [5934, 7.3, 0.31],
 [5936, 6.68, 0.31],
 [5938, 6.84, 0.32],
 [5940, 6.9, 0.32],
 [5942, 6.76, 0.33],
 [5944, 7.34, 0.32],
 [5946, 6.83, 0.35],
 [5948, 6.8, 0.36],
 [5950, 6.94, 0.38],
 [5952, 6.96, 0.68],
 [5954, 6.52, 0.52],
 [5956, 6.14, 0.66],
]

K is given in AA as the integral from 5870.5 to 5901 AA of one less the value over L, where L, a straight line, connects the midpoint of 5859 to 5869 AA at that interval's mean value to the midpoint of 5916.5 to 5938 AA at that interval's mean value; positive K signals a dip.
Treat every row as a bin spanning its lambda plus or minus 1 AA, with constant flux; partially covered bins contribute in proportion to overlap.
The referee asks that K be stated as 1.31 AA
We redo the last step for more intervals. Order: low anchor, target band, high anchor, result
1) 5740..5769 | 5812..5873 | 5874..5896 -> -3.6 AA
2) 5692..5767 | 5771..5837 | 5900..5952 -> -1.7 AA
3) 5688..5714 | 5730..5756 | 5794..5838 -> 0.2 AA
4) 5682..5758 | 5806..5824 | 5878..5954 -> -0.9 AA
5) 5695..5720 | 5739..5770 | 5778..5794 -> -1.4 AA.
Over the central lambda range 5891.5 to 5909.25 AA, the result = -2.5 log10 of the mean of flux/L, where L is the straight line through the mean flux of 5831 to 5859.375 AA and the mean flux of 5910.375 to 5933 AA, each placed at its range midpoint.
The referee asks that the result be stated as 0.10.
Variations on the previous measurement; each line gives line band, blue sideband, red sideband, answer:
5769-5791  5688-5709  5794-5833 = 0.052 mag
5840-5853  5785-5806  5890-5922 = -0.041 mag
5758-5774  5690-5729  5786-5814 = -0.010 mag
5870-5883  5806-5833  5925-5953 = -0.013 mag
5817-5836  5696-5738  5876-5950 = -0.093 mag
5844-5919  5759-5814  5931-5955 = 0.000 mag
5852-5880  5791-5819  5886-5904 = -0.090 mag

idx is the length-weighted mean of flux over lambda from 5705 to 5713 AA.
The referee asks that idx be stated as 6.59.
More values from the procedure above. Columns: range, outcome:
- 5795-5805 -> 7.3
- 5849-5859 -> 7.11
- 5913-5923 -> 7.09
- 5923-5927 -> 6.93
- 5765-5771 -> 7.32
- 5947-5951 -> 6.87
